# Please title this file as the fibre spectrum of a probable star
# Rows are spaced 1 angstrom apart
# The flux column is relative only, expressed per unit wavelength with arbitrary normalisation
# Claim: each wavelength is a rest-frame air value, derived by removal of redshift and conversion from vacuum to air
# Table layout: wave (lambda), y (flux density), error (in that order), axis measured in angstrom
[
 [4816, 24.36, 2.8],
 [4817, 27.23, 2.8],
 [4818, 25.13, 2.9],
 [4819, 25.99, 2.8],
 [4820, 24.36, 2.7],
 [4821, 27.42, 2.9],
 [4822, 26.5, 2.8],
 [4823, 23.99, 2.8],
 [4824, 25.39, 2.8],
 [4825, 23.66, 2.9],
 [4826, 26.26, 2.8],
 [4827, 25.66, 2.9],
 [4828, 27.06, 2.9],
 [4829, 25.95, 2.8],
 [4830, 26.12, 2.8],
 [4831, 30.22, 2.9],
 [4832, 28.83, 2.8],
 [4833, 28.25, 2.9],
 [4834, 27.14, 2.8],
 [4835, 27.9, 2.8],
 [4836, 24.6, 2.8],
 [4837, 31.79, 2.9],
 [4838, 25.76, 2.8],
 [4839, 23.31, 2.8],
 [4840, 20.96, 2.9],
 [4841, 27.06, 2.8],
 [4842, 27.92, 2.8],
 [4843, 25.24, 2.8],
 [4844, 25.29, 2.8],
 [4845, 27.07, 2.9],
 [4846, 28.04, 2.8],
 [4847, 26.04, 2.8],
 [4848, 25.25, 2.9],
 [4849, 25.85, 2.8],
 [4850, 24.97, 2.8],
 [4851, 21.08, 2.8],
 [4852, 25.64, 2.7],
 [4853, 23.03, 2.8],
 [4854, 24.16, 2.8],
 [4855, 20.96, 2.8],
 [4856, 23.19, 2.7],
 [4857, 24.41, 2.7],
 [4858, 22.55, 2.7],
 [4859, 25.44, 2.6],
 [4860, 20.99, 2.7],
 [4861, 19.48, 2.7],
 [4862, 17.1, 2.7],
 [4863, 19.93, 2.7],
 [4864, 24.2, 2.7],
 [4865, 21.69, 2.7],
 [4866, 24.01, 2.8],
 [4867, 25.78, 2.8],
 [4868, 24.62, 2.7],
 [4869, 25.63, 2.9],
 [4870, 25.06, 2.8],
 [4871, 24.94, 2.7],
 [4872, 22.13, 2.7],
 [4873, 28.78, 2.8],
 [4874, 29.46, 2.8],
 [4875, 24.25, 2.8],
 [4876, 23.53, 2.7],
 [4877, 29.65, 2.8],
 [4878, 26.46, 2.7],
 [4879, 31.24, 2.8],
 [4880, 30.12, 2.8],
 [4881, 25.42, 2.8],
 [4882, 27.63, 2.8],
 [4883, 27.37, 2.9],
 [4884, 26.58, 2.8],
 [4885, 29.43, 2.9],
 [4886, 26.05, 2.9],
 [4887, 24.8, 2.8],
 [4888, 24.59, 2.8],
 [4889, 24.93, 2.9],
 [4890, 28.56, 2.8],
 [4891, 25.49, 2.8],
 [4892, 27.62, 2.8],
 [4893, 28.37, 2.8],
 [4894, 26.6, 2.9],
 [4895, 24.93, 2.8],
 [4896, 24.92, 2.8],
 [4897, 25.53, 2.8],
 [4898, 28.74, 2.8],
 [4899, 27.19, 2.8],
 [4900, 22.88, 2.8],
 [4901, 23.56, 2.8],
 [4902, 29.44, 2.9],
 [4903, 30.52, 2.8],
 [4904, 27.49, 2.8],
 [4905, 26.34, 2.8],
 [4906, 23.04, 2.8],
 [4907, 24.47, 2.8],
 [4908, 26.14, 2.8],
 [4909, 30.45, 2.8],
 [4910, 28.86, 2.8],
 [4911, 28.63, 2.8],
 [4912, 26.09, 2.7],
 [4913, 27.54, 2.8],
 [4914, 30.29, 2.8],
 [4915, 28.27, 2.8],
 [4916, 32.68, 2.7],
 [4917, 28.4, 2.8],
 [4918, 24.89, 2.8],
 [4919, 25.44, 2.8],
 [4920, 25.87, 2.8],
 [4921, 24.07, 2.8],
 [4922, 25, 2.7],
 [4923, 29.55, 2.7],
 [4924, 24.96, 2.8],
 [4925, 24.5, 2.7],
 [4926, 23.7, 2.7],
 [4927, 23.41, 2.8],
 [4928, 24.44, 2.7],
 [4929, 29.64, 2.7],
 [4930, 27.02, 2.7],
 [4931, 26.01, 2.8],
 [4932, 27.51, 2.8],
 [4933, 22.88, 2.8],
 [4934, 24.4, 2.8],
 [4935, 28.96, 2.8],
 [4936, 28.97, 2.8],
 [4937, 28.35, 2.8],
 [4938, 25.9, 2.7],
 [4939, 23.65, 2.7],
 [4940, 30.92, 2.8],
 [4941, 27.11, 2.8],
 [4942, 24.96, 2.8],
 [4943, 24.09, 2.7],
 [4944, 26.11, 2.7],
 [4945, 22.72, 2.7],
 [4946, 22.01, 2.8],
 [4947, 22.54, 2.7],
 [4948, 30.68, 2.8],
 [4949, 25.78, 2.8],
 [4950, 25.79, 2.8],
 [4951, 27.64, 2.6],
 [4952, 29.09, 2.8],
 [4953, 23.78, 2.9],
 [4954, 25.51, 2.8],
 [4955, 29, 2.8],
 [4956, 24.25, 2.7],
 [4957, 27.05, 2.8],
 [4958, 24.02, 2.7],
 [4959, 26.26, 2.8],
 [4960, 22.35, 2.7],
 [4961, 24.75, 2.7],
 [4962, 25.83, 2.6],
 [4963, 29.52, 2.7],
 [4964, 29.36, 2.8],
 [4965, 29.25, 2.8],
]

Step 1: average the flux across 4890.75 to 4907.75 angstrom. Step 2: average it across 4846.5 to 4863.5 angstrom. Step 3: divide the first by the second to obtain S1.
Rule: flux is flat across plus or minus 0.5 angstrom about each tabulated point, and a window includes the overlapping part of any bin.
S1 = 1.1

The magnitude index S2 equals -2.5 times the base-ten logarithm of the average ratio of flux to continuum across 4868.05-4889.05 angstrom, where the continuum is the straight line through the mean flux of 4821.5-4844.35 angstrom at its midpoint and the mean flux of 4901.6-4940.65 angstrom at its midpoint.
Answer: 0.002 mag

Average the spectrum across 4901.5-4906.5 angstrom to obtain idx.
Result 27.4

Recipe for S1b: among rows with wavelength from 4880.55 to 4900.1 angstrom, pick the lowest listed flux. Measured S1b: 22.88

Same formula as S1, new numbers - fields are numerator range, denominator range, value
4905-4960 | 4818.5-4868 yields 1.05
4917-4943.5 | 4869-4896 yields 0.98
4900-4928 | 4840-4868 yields 1.12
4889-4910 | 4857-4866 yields 1.23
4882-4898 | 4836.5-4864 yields 1.10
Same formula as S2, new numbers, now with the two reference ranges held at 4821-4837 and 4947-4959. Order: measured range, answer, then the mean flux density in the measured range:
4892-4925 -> -0.02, 26.9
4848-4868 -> 0.16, 23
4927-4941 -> -0.01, 26.7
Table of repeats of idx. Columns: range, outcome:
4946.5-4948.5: 26.6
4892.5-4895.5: 26.6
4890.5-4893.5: 27.2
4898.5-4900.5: 25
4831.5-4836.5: 27.3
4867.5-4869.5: 25.1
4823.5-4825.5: 24.5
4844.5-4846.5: 27.6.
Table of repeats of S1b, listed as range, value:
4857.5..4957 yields 17.1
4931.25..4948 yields 22.01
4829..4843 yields 20.96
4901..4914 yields 23.04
